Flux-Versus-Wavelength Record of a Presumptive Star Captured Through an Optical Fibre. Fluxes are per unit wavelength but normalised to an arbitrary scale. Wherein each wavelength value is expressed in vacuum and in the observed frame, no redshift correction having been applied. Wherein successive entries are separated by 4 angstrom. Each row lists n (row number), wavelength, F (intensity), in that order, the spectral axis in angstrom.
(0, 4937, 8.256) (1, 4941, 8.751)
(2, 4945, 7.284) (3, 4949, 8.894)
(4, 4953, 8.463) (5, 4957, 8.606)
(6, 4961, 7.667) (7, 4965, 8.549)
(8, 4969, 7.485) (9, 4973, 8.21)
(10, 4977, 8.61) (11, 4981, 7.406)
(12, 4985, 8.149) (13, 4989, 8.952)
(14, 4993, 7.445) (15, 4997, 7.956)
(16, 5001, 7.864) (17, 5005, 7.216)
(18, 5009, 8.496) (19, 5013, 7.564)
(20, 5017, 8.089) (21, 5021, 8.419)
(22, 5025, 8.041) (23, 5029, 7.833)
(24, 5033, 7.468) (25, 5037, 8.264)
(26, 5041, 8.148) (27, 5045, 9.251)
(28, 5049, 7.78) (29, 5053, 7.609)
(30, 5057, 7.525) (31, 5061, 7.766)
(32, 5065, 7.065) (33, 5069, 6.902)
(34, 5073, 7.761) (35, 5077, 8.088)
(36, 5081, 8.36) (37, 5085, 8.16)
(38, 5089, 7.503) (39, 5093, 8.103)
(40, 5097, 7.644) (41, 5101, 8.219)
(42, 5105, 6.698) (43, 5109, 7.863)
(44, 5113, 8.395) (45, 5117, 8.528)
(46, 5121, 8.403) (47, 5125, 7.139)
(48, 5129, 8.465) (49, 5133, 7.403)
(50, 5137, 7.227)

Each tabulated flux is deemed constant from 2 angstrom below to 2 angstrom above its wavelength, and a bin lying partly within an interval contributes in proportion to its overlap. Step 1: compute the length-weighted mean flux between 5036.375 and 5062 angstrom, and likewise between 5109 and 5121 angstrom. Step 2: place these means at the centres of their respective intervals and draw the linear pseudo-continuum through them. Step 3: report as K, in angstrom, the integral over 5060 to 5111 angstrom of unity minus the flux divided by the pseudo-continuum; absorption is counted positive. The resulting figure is 3.2 angstrom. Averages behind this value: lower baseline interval 8.05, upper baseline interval 8.35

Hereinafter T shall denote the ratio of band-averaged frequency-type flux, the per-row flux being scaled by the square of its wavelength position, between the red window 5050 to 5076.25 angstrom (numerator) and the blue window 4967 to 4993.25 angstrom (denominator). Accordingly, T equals 0.96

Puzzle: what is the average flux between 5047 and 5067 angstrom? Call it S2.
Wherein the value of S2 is 7.55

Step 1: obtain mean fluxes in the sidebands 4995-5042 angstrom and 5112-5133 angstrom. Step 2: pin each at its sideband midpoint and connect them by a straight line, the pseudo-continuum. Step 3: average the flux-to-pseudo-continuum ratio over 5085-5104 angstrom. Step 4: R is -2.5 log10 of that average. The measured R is 0.030 mag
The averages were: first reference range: 7.94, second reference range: 8.1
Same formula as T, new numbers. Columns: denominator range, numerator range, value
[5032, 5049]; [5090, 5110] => 0.95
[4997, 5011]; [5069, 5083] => 1.03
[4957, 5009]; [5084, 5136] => 1.03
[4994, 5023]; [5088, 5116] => 1.02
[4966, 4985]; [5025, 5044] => 1.03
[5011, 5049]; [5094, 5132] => 1.01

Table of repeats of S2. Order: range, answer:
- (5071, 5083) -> 8.07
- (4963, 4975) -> 8.08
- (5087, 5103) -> 7.87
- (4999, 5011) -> 7.86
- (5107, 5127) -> 8.07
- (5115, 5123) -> 8.47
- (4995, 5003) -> 7.91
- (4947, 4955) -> 8.68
